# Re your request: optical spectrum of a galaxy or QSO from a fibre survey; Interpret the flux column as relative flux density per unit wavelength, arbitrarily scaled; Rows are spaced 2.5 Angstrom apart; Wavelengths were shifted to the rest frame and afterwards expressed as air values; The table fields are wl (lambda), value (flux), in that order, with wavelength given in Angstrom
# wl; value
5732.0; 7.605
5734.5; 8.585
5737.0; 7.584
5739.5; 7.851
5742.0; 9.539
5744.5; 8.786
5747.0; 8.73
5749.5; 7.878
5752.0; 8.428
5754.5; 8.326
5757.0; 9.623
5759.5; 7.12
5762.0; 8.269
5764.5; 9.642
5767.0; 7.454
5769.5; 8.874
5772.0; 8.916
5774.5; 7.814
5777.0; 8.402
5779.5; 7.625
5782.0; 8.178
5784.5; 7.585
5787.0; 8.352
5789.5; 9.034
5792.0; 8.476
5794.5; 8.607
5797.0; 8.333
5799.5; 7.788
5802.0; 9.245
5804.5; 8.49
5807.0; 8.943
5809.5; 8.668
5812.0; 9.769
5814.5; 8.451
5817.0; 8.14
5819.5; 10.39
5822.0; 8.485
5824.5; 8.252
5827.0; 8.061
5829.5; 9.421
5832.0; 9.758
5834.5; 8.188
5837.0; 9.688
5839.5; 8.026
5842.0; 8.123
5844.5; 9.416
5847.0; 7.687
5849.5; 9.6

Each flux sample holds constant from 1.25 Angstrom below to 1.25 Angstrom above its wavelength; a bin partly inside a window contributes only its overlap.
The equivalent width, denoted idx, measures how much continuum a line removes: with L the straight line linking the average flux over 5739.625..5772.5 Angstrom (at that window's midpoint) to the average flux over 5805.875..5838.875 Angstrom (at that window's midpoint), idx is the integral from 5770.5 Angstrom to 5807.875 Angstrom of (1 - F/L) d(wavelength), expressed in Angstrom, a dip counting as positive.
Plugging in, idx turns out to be 1.51 Angstrom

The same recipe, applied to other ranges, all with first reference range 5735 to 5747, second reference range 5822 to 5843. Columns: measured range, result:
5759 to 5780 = 0.6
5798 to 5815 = -0.3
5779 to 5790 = 0.6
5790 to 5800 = 0.2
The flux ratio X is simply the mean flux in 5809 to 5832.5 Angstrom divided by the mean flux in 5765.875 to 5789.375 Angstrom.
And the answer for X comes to 1.1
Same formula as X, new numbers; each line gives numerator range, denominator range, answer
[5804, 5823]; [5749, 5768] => 1.07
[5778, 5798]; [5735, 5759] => 0.98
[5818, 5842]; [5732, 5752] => 1.06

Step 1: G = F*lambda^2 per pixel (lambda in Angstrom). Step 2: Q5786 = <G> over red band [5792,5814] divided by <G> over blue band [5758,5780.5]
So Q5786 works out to 1.1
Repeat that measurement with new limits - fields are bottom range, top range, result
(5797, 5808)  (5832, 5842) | 1.03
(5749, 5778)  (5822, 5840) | 1.07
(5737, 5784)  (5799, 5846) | 1.07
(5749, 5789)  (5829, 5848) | 1.08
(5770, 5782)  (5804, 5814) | 1.10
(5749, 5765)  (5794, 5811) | 1.03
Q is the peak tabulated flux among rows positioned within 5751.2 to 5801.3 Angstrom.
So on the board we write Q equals 9.642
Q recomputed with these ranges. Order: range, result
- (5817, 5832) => 10.39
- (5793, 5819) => 9.769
